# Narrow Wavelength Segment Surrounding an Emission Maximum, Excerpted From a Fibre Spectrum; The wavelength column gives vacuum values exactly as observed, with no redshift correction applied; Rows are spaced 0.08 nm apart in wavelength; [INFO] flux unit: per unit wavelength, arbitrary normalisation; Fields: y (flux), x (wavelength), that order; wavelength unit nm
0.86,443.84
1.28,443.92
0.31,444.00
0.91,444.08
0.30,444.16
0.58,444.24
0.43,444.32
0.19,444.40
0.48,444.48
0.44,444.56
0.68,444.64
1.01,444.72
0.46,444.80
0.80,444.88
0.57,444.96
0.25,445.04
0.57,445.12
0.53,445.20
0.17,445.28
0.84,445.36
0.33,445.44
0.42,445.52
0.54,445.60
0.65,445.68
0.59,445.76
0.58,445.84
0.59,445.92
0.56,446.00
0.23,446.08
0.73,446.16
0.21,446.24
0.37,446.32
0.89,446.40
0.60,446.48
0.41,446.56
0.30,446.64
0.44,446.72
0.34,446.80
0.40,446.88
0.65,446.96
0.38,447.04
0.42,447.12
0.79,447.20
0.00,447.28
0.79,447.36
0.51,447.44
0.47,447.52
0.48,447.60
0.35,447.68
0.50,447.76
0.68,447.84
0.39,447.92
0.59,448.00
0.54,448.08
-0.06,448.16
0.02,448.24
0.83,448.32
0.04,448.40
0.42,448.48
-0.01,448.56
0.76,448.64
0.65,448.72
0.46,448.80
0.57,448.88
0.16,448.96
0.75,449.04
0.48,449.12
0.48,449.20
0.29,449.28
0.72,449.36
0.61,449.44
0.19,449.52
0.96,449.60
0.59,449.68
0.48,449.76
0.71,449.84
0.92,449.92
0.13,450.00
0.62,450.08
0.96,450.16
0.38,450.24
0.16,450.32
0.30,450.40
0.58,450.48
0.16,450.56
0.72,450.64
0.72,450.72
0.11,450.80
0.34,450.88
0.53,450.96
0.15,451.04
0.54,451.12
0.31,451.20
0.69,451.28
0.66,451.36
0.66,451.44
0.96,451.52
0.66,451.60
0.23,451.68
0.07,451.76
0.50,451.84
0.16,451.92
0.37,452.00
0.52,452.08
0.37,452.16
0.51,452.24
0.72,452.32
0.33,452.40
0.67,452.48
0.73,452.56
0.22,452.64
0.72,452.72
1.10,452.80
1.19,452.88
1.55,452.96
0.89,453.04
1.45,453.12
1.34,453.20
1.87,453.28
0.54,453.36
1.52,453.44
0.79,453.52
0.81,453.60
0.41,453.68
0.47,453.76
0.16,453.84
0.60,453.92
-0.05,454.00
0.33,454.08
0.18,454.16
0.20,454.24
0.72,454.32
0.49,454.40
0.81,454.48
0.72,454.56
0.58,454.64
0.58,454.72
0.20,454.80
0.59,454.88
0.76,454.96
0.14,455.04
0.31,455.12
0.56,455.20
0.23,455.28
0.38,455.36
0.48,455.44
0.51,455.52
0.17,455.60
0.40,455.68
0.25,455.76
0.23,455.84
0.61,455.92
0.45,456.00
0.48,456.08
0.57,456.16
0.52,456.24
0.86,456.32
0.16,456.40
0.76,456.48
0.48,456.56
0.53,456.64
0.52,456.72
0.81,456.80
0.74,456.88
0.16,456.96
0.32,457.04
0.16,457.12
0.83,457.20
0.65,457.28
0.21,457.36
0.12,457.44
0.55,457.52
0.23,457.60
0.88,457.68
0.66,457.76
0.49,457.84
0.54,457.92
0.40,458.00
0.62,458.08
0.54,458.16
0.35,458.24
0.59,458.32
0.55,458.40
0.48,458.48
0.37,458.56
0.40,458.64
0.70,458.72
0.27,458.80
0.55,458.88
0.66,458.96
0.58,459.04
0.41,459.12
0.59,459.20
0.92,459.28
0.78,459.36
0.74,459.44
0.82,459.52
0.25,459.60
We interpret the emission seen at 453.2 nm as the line [O II] 3727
